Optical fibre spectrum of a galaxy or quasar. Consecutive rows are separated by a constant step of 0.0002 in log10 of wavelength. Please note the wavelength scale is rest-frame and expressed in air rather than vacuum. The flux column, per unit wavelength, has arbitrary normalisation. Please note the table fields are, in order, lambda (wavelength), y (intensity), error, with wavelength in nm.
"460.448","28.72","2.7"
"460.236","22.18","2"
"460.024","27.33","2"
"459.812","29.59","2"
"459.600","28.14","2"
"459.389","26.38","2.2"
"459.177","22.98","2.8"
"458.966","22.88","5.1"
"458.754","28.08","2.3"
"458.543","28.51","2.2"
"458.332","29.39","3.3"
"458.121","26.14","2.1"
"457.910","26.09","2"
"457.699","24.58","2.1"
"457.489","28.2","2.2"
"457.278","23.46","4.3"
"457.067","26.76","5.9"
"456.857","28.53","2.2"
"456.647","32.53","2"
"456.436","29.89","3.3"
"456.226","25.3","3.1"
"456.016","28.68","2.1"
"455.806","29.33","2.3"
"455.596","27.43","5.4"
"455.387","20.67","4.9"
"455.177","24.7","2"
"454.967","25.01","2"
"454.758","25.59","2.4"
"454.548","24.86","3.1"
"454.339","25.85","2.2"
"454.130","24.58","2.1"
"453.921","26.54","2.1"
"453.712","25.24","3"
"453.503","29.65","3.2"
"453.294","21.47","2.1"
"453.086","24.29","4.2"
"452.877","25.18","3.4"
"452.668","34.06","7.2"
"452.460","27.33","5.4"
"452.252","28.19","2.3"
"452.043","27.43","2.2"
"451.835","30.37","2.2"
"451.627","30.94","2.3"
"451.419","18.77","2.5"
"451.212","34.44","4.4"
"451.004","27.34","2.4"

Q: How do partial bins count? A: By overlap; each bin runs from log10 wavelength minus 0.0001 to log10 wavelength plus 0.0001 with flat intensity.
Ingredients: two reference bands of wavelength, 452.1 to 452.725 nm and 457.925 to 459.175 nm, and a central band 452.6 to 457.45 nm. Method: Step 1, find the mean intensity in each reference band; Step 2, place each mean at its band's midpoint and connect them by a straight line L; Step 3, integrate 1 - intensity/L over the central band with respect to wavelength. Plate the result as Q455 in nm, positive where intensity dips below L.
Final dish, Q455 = 0.29 nm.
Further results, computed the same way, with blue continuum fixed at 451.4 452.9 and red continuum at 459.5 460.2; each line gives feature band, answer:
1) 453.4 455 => 0.130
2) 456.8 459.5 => 0.155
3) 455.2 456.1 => 0.057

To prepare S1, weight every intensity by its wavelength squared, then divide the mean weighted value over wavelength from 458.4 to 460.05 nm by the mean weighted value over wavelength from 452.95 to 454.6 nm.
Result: 1.08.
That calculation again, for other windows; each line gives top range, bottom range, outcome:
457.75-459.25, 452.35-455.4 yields 1.04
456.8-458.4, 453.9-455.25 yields 1.06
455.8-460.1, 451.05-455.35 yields 1.04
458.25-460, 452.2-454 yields 1.03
